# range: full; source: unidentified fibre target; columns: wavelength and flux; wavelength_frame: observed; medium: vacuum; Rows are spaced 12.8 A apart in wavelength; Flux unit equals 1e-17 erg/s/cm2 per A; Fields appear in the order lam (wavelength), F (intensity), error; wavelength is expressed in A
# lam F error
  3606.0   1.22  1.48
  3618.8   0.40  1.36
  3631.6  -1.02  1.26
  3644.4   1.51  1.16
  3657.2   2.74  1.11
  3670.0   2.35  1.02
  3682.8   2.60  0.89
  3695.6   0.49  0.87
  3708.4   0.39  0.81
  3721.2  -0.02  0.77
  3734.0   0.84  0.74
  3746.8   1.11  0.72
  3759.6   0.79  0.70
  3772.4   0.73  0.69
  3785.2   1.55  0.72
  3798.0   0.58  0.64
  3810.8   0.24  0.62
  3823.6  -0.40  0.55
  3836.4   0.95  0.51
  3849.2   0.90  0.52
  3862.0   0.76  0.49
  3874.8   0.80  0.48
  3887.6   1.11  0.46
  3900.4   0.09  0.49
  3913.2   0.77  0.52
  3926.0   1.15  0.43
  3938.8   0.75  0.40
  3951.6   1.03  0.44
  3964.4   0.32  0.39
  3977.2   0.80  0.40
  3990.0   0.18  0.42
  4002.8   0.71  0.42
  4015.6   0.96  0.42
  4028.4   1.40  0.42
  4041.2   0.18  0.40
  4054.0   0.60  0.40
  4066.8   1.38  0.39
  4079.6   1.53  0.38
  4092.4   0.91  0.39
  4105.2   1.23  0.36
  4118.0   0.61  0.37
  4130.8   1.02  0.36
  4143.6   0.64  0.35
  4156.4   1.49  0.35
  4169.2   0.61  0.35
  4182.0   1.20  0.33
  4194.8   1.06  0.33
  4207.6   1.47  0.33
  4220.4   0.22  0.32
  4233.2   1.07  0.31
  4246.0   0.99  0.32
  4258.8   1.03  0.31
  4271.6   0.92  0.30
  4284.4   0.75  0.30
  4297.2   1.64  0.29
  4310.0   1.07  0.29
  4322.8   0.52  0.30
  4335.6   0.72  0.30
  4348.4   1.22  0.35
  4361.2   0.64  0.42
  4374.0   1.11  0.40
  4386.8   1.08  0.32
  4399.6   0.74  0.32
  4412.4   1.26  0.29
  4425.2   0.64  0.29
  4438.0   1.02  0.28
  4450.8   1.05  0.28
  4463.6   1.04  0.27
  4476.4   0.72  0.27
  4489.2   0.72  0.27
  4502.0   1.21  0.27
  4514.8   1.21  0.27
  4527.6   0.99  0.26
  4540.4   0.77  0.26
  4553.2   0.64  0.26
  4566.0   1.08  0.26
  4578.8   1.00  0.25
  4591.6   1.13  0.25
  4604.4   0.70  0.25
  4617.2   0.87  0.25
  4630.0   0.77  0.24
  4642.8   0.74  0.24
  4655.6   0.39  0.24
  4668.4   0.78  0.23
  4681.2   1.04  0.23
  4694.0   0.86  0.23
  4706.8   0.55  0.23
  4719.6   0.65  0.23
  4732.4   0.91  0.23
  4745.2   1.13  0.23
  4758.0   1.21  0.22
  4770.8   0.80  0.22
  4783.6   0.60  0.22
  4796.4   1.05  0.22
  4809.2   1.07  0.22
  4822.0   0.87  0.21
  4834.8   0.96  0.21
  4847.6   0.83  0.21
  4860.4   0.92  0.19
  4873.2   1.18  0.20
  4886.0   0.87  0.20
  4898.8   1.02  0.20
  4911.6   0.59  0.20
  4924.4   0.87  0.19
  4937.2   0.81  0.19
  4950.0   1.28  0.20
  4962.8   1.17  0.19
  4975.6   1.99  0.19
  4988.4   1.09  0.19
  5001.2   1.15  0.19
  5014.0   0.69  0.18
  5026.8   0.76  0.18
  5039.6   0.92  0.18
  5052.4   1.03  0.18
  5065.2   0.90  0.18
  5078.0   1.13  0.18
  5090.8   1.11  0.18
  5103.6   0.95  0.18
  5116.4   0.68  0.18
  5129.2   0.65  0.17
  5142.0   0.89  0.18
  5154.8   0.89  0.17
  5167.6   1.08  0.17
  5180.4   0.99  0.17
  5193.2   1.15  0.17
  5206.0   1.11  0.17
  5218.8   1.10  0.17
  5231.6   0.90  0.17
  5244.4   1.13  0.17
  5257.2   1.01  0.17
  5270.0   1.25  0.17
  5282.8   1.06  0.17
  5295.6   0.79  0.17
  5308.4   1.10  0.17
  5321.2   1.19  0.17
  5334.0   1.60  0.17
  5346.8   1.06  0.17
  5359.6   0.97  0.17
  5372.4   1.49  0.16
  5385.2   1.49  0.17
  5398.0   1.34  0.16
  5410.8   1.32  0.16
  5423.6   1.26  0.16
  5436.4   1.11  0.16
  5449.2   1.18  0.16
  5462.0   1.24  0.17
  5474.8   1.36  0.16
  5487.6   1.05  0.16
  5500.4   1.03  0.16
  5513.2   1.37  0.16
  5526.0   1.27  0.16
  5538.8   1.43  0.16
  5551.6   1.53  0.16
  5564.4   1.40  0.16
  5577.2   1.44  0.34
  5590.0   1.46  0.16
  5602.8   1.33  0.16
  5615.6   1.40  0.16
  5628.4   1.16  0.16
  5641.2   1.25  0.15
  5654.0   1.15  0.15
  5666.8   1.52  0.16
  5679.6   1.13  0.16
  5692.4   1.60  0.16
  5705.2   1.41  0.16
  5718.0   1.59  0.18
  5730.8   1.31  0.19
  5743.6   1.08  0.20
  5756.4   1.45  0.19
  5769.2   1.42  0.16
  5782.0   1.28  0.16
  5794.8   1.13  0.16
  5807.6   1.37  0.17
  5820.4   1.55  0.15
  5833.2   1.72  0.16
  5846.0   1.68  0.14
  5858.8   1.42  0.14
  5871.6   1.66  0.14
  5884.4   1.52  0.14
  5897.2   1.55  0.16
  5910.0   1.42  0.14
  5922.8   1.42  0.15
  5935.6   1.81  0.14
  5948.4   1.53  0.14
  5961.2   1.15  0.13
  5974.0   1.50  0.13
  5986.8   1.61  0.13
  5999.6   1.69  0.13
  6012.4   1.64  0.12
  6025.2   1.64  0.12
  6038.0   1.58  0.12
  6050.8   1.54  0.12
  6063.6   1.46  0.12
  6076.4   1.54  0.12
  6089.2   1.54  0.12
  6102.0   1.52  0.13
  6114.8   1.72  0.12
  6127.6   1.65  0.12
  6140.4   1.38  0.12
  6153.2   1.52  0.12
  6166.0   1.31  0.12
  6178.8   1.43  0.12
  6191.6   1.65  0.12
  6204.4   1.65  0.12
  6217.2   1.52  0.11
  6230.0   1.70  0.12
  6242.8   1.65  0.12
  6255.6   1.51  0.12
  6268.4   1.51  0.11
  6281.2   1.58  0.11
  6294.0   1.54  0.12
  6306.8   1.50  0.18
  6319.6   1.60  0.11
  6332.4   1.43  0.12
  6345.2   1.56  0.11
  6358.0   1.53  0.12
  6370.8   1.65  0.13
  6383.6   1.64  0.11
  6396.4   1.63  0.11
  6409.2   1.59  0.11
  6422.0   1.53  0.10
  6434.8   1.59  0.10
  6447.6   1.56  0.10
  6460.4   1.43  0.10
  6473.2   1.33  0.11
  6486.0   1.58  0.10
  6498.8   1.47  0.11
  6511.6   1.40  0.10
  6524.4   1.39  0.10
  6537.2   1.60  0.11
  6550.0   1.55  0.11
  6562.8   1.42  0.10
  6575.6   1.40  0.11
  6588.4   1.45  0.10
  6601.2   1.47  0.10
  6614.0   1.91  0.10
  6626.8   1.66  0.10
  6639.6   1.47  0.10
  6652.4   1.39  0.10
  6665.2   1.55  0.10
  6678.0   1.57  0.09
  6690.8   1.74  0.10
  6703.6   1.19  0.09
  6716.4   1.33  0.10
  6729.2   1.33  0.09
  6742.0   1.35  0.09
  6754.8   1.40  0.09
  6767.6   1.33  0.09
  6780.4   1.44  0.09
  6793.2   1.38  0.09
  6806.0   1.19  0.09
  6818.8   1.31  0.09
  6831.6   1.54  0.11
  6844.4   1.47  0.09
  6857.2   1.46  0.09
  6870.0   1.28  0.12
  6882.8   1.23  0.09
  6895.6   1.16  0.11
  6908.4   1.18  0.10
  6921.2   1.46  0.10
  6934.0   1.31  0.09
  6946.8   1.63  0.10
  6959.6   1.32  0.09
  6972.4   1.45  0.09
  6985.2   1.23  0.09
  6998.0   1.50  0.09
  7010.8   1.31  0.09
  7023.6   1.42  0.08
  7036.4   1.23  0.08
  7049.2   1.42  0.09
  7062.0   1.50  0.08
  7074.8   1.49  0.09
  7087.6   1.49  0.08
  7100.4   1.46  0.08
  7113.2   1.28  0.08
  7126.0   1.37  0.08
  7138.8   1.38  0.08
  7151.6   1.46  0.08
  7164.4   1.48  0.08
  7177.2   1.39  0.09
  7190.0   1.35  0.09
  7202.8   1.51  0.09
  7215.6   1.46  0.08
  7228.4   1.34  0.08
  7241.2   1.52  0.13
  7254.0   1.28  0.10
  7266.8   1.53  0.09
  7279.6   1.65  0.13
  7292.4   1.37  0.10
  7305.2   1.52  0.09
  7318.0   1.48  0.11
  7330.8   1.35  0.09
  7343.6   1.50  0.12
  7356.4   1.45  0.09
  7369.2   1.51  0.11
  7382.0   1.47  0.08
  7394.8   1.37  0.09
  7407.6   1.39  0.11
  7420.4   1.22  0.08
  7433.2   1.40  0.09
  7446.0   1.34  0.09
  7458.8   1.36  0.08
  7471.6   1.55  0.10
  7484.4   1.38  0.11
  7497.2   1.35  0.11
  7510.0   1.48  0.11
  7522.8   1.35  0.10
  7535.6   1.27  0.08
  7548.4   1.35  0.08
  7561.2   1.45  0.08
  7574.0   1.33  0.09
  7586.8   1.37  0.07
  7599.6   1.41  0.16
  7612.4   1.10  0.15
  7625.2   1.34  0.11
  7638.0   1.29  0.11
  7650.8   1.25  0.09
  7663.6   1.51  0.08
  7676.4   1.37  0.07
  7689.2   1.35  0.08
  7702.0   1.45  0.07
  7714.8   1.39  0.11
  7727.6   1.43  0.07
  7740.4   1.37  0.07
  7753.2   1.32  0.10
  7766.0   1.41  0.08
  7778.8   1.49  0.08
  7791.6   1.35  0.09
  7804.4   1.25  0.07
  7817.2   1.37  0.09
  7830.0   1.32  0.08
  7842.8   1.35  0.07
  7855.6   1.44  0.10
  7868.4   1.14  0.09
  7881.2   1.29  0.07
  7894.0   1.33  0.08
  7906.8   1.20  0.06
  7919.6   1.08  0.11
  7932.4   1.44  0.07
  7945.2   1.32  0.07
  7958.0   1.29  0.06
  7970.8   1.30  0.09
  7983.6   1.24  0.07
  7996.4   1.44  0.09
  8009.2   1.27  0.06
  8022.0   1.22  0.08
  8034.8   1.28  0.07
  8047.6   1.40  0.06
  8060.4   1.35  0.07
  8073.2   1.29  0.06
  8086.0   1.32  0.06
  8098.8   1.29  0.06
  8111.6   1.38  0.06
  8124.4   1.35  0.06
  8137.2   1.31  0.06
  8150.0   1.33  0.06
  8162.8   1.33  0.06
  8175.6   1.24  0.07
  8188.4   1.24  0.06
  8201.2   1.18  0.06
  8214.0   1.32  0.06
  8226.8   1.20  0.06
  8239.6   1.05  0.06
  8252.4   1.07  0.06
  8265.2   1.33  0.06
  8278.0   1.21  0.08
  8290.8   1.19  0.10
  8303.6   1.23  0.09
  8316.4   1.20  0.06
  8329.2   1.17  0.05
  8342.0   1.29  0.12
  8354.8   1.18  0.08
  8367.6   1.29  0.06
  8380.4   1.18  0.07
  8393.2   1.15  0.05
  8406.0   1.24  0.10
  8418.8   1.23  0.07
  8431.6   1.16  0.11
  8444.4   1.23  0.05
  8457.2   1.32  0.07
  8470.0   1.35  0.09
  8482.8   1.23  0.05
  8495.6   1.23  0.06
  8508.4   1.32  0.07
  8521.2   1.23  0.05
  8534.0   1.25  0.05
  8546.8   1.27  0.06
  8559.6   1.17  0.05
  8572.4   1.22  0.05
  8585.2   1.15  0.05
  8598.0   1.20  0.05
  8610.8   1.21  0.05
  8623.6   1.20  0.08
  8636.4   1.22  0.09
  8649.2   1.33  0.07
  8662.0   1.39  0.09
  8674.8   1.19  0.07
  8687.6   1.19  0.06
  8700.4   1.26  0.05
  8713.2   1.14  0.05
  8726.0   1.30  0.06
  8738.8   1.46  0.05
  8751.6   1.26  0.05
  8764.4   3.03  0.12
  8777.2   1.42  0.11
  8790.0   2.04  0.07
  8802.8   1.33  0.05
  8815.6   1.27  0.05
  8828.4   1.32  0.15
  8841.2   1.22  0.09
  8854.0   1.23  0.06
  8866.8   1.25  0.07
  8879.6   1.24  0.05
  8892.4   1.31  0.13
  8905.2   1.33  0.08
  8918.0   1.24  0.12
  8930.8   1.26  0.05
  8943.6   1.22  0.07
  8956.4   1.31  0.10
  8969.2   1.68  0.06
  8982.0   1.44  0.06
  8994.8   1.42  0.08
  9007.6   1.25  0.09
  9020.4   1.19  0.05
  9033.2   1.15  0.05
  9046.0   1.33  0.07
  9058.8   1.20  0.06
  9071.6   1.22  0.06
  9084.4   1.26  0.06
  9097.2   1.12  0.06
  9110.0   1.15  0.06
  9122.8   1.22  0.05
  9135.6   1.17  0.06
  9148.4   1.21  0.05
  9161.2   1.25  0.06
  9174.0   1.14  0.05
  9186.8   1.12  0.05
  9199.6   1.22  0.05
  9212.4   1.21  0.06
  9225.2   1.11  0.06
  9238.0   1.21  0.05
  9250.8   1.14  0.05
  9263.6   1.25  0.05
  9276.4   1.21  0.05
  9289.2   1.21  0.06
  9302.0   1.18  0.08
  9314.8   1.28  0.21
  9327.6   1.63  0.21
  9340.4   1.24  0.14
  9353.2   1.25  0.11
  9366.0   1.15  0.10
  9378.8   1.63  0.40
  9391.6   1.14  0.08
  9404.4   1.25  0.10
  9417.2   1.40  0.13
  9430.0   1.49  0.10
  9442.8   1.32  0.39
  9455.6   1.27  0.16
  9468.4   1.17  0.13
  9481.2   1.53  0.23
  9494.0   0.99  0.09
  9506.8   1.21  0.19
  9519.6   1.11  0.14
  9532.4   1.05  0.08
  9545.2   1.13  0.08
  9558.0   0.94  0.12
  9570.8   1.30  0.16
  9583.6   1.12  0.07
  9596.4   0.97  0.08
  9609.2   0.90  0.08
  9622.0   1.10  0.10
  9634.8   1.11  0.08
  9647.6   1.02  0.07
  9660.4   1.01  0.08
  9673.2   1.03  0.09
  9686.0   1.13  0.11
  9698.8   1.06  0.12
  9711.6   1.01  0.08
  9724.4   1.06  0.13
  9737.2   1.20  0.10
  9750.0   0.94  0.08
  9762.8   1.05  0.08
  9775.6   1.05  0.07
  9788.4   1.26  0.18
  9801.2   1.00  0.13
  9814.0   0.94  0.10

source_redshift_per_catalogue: 0.33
